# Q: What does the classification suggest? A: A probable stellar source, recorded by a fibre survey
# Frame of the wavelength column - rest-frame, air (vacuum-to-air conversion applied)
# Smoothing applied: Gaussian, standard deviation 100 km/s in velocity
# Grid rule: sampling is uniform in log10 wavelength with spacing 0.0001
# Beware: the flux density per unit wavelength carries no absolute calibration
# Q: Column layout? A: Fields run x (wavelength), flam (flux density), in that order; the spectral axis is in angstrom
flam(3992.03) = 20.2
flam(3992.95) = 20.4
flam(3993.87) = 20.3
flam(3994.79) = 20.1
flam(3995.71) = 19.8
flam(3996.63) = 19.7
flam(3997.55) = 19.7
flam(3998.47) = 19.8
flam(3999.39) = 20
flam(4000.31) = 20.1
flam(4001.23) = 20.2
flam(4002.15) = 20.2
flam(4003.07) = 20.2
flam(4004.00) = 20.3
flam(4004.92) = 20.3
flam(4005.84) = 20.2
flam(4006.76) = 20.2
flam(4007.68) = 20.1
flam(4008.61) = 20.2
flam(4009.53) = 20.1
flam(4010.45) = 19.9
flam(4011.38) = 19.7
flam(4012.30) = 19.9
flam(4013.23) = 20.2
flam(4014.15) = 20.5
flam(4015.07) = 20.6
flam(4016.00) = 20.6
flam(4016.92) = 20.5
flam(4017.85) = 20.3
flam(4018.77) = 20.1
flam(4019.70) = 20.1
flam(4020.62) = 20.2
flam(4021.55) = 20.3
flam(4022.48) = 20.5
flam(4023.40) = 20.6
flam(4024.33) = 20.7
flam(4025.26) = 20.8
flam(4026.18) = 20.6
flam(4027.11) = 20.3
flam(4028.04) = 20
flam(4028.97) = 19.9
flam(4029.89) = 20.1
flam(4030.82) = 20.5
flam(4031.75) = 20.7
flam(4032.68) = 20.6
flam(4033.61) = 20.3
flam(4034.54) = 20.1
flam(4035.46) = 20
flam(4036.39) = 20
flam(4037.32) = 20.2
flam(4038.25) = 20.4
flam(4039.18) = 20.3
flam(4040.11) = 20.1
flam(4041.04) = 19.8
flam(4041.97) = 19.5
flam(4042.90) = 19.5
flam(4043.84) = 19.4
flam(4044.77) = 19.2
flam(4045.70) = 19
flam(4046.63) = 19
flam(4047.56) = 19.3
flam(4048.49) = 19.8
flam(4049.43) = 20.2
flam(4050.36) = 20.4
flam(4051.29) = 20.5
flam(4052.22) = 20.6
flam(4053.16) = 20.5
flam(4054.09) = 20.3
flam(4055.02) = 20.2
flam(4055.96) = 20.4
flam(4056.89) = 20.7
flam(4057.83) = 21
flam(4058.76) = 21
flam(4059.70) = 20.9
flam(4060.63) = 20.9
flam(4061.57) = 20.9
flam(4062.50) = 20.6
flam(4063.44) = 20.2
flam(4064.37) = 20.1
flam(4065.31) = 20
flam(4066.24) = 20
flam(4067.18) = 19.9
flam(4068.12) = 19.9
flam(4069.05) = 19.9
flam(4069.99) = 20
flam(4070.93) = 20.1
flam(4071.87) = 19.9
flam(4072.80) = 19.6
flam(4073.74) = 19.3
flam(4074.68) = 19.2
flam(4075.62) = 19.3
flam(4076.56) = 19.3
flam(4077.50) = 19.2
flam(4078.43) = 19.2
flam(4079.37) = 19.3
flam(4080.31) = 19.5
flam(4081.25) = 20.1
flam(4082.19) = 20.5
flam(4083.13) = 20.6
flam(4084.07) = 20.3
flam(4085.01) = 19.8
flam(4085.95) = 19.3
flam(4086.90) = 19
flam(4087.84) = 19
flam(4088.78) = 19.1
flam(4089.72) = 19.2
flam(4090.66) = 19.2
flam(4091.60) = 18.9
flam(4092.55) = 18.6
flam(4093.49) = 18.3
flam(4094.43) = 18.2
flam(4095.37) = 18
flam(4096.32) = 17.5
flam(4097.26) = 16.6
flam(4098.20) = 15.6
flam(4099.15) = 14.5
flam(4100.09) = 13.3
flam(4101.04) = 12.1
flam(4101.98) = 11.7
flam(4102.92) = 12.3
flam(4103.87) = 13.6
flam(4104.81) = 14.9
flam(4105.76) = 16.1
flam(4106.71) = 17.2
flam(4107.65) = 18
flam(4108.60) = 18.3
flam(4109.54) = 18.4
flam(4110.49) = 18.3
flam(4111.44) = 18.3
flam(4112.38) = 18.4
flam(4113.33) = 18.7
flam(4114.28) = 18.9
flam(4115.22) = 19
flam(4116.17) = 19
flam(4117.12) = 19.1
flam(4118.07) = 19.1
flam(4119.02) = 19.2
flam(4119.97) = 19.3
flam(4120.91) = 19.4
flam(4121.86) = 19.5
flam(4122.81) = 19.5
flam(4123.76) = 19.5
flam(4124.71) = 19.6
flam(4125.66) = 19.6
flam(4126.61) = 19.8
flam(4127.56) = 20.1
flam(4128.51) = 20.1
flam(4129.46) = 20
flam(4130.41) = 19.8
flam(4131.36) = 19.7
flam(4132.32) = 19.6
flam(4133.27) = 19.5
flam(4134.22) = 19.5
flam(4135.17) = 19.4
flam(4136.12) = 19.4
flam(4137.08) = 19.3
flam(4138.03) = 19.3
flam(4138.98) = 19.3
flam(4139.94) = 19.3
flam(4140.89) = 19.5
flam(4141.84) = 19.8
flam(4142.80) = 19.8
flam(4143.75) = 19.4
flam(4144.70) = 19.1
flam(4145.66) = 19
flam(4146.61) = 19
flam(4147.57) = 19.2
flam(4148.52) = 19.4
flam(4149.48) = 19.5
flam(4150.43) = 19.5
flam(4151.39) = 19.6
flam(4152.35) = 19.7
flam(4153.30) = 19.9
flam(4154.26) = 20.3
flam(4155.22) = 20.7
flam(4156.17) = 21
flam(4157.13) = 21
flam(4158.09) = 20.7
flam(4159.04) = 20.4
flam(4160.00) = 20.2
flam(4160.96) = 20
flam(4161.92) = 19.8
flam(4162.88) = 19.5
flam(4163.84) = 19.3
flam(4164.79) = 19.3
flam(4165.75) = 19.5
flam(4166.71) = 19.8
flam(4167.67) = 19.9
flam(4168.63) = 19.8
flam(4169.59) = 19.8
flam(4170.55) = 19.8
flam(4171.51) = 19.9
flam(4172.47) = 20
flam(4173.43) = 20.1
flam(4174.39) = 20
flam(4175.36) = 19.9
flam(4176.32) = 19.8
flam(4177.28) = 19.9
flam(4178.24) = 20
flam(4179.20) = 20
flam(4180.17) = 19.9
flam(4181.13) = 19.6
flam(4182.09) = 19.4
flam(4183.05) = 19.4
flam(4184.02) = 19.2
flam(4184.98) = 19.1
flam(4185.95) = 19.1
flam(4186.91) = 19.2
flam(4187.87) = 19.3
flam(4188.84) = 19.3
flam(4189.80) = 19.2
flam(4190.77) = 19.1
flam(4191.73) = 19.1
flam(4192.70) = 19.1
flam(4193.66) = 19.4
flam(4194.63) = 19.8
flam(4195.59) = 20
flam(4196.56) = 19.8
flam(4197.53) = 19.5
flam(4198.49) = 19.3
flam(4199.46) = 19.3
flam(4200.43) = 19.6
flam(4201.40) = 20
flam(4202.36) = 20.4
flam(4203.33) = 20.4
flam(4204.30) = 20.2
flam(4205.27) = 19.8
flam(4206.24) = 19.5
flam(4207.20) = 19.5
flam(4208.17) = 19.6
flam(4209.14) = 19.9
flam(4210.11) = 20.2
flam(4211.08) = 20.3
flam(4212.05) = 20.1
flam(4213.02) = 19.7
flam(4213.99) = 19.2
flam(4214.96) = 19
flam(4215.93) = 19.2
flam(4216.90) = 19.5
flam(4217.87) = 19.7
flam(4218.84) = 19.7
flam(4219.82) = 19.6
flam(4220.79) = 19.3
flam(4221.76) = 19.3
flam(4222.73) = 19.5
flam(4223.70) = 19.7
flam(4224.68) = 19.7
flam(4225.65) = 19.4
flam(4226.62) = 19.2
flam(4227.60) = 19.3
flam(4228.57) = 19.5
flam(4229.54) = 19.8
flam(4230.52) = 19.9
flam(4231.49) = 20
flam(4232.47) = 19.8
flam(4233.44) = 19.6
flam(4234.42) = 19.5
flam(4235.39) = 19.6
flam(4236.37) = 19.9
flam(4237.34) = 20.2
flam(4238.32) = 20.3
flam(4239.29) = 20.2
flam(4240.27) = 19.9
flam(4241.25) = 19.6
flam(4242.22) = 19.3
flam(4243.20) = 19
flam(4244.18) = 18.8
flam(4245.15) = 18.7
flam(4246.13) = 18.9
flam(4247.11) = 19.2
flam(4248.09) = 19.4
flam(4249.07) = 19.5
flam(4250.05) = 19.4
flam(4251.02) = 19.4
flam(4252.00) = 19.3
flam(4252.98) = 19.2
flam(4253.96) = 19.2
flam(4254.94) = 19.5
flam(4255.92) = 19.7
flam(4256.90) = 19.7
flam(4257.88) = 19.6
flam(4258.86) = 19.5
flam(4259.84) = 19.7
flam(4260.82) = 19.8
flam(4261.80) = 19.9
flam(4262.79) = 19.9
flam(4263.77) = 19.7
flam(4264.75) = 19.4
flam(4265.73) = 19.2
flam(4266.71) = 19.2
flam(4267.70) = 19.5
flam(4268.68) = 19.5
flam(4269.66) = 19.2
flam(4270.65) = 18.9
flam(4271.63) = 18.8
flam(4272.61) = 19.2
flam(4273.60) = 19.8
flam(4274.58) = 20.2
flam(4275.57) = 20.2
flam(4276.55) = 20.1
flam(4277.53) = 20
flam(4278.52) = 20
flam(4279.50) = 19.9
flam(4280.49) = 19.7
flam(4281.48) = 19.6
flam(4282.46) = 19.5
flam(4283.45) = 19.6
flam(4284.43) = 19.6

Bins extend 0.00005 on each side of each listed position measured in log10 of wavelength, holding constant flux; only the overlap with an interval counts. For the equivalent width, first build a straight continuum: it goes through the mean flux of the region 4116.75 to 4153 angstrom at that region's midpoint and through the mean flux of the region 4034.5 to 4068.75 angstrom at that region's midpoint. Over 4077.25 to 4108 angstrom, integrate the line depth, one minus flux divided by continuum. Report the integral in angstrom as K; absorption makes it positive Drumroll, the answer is 3.6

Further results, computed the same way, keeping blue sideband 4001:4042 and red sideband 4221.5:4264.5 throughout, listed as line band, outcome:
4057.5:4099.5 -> 1.5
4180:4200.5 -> 0.3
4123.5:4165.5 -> 0.3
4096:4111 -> 3.4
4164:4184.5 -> 0.0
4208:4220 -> 0.0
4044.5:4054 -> 0.1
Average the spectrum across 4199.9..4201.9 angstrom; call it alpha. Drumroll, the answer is 19.8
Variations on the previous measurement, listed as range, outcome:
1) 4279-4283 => 19.7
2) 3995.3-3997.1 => 19.8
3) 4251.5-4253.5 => 19.2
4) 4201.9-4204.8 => 20.3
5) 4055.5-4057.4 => 20.5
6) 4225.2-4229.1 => 19.4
